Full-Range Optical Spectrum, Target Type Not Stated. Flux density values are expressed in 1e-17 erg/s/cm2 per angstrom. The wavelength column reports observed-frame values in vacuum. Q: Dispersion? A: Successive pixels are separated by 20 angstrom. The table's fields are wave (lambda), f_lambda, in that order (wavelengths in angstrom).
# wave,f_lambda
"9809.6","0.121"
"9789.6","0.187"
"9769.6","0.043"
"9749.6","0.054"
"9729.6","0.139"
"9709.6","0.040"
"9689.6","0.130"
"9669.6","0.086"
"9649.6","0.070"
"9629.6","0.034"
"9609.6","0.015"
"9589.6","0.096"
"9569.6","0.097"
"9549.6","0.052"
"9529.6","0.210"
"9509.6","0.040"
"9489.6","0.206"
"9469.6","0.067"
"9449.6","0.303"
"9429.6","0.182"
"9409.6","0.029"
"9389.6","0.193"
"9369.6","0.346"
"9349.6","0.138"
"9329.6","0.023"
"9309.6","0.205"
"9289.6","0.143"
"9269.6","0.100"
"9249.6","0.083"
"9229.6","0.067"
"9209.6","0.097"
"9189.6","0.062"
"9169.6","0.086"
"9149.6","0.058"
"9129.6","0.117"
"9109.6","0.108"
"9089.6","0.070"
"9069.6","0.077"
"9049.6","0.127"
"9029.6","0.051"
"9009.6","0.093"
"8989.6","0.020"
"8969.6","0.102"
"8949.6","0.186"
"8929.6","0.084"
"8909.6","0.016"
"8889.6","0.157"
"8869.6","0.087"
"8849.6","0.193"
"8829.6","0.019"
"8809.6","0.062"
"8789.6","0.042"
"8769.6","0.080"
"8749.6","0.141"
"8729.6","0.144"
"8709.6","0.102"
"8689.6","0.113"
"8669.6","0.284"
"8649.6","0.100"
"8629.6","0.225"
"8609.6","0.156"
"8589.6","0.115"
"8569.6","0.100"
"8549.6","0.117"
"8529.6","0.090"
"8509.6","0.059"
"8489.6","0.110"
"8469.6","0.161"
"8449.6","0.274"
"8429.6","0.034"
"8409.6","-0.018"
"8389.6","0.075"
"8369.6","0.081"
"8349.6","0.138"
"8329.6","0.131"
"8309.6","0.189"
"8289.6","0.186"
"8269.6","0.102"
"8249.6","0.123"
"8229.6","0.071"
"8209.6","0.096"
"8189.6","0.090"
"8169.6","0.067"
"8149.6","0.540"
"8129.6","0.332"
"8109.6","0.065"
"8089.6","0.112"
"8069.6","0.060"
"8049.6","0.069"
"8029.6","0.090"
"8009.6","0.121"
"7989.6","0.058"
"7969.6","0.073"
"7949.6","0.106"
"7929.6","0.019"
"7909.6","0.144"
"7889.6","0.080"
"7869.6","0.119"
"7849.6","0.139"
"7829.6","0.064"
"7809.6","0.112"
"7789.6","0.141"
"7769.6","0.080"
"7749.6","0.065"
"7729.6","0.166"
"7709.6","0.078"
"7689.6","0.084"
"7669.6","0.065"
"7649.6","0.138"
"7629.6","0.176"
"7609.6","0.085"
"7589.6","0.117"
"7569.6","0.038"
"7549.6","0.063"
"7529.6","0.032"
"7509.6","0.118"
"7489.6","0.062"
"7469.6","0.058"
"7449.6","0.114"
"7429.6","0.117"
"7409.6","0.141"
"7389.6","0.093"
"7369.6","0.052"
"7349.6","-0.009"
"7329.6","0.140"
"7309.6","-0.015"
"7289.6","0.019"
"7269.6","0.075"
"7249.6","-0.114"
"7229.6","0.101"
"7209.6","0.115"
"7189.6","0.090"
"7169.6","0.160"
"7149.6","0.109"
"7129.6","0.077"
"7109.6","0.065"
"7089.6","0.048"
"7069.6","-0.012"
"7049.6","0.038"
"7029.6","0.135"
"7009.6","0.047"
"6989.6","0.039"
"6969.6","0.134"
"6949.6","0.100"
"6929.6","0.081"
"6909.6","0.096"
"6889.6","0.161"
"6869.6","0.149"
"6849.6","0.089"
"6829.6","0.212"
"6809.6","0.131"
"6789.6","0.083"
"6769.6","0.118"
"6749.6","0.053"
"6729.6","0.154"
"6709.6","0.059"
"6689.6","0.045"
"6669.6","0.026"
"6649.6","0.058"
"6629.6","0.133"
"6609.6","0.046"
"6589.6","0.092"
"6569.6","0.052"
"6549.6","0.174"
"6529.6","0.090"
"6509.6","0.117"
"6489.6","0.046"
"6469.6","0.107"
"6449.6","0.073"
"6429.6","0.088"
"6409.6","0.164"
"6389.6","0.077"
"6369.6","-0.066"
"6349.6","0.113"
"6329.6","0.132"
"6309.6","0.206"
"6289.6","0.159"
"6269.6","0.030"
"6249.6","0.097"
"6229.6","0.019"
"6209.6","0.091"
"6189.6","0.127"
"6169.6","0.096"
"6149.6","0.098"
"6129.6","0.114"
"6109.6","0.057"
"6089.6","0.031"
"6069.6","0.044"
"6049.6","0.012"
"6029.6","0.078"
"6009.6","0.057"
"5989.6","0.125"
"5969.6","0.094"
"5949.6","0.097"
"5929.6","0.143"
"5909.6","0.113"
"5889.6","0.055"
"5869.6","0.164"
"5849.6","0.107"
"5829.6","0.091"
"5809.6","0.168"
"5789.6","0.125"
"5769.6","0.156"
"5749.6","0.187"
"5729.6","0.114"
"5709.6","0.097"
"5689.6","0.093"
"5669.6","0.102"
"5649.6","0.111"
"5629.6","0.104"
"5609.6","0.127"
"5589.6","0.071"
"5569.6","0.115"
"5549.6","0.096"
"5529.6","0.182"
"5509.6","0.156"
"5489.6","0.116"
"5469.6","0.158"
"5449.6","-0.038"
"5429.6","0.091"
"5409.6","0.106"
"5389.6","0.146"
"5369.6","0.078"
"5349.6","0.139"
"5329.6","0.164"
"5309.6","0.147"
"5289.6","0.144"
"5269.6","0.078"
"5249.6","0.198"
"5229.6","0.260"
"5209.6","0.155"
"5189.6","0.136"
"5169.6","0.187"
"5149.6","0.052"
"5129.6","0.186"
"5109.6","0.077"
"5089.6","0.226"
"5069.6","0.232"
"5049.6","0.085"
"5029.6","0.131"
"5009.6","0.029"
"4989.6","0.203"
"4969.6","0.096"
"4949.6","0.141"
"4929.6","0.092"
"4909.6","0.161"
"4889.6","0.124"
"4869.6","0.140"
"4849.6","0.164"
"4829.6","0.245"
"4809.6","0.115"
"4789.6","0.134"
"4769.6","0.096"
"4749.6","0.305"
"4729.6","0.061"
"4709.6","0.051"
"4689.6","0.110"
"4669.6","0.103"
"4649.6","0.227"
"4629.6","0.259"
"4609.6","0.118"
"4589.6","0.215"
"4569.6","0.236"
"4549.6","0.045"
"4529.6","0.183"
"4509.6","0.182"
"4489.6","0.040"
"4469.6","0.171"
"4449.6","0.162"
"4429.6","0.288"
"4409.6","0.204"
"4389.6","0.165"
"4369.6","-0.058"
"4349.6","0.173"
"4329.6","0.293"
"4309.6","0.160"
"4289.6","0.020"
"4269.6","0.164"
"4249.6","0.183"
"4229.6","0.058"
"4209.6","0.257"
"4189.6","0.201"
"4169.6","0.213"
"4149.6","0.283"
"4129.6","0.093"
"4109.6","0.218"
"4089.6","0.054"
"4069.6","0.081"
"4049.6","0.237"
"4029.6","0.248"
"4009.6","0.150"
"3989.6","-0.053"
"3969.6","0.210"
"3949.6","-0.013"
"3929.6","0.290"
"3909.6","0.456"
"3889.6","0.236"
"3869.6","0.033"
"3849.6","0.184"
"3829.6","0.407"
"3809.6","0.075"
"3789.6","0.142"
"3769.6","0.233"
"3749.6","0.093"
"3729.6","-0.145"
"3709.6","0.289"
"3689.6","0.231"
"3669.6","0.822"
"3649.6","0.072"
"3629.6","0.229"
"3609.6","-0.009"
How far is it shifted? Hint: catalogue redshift 1.183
